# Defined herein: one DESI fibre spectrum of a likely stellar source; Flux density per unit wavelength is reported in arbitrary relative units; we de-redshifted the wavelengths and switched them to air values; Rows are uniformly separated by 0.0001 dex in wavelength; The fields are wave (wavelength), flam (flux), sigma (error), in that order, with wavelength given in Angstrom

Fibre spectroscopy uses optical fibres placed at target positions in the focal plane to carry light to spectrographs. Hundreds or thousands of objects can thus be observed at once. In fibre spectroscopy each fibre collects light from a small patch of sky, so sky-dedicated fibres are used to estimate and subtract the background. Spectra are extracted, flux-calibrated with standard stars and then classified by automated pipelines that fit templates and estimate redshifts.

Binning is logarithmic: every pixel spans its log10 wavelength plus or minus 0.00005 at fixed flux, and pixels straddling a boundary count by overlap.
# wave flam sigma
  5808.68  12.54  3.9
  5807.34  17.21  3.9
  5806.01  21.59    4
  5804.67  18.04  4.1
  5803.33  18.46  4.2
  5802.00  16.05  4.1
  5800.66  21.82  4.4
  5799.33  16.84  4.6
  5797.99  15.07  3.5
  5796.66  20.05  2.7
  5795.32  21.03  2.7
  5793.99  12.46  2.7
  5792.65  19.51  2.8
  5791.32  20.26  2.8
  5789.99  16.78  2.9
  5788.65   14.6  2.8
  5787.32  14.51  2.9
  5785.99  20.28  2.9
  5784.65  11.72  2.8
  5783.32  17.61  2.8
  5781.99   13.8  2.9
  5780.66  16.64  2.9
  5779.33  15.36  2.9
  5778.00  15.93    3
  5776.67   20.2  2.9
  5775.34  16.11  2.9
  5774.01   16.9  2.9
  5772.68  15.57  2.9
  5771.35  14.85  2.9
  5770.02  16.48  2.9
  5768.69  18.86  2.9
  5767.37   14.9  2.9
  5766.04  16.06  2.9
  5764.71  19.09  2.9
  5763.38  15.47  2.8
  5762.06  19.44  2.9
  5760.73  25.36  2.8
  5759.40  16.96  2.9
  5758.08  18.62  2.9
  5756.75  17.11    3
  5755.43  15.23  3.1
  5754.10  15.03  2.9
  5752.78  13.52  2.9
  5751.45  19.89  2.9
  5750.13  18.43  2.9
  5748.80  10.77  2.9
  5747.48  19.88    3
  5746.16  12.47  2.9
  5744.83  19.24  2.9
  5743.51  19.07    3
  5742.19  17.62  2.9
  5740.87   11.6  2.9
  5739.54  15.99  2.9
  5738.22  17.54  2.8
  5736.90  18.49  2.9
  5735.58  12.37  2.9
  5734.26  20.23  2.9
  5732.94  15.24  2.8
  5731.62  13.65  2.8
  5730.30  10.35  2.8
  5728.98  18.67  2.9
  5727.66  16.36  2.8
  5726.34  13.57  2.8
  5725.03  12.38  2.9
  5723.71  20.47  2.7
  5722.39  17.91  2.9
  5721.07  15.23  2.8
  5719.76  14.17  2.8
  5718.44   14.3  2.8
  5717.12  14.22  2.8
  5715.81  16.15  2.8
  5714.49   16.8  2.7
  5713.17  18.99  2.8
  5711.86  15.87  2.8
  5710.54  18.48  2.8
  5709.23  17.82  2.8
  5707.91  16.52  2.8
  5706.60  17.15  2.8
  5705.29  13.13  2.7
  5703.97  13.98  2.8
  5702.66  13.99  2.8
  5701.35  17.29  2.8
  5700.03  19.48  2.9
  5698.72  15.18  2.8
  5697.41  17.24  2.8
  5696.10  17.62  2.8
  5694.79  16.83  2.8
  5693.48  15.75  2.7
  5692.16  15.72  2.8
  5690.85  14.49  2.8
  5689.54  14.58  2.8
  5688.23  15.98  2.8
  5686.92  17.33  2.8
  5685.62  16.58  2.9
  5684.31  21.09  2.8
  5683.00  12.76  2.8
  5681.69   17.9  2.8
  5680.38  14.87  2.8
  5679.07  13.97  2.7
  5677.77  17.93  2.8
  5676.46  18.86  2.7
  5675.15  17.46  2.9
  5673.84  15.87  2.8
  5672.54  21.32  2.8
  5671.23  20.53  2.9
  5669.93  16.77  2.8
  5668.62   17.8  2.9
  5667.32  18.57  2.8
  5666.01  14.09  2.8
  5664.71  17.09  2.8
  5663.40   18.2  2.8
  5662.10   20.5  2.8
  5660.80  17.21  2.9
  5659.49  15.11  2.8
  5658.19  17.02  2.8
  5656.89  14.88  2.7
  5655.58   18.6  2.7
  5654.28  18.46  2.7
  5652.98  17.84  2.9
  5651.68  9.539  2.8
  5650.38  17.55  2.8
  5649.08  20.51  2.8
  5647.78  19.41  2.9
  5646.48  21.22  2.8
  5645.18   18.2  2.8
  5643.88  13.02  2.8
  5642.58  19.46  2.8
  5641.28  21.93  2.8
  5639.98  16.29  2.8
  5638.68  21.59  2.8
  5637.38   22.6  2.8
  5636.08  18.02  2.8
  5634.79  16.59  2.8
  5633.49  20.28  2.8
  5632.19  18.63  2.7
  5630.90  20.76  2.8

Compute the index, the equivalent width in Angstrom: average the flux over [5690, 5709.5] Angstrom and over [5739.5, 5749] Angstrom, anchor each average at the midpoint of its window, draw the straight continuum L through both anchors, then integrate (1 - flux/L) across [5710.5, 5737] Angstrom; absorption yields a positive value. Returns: 0.5 Angstrom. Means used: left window 16.1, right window 16.1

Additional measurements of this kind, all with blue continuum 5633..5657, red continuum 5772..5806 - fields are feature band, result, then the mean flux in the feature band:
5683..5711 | 2.3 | 16.4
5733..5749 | 1.0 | 16.4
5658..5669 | 0.5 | 17.3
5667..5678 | -0.2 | 18.4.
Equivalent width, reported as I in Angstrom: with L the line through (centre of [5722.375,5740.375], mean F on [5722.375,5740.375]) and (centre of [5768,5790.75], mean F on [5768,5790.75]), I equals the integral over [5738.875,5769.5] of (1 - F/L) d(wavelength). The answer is -1.8 Angstrom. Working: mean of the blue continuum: 15.8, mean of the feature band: 17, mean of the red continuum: 16.3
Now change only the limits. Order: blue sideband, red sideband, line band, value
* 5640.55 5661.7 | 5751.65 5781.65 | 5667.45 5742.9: 4.1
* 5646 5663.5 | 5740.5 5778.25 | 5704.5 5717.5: 0.5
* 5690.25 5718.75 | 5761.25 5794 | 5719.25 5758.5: 1.0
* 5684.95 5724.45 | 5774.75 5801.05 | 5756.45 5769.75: -1.1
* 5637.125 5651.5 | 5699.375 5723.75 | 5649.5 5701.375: 2.2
